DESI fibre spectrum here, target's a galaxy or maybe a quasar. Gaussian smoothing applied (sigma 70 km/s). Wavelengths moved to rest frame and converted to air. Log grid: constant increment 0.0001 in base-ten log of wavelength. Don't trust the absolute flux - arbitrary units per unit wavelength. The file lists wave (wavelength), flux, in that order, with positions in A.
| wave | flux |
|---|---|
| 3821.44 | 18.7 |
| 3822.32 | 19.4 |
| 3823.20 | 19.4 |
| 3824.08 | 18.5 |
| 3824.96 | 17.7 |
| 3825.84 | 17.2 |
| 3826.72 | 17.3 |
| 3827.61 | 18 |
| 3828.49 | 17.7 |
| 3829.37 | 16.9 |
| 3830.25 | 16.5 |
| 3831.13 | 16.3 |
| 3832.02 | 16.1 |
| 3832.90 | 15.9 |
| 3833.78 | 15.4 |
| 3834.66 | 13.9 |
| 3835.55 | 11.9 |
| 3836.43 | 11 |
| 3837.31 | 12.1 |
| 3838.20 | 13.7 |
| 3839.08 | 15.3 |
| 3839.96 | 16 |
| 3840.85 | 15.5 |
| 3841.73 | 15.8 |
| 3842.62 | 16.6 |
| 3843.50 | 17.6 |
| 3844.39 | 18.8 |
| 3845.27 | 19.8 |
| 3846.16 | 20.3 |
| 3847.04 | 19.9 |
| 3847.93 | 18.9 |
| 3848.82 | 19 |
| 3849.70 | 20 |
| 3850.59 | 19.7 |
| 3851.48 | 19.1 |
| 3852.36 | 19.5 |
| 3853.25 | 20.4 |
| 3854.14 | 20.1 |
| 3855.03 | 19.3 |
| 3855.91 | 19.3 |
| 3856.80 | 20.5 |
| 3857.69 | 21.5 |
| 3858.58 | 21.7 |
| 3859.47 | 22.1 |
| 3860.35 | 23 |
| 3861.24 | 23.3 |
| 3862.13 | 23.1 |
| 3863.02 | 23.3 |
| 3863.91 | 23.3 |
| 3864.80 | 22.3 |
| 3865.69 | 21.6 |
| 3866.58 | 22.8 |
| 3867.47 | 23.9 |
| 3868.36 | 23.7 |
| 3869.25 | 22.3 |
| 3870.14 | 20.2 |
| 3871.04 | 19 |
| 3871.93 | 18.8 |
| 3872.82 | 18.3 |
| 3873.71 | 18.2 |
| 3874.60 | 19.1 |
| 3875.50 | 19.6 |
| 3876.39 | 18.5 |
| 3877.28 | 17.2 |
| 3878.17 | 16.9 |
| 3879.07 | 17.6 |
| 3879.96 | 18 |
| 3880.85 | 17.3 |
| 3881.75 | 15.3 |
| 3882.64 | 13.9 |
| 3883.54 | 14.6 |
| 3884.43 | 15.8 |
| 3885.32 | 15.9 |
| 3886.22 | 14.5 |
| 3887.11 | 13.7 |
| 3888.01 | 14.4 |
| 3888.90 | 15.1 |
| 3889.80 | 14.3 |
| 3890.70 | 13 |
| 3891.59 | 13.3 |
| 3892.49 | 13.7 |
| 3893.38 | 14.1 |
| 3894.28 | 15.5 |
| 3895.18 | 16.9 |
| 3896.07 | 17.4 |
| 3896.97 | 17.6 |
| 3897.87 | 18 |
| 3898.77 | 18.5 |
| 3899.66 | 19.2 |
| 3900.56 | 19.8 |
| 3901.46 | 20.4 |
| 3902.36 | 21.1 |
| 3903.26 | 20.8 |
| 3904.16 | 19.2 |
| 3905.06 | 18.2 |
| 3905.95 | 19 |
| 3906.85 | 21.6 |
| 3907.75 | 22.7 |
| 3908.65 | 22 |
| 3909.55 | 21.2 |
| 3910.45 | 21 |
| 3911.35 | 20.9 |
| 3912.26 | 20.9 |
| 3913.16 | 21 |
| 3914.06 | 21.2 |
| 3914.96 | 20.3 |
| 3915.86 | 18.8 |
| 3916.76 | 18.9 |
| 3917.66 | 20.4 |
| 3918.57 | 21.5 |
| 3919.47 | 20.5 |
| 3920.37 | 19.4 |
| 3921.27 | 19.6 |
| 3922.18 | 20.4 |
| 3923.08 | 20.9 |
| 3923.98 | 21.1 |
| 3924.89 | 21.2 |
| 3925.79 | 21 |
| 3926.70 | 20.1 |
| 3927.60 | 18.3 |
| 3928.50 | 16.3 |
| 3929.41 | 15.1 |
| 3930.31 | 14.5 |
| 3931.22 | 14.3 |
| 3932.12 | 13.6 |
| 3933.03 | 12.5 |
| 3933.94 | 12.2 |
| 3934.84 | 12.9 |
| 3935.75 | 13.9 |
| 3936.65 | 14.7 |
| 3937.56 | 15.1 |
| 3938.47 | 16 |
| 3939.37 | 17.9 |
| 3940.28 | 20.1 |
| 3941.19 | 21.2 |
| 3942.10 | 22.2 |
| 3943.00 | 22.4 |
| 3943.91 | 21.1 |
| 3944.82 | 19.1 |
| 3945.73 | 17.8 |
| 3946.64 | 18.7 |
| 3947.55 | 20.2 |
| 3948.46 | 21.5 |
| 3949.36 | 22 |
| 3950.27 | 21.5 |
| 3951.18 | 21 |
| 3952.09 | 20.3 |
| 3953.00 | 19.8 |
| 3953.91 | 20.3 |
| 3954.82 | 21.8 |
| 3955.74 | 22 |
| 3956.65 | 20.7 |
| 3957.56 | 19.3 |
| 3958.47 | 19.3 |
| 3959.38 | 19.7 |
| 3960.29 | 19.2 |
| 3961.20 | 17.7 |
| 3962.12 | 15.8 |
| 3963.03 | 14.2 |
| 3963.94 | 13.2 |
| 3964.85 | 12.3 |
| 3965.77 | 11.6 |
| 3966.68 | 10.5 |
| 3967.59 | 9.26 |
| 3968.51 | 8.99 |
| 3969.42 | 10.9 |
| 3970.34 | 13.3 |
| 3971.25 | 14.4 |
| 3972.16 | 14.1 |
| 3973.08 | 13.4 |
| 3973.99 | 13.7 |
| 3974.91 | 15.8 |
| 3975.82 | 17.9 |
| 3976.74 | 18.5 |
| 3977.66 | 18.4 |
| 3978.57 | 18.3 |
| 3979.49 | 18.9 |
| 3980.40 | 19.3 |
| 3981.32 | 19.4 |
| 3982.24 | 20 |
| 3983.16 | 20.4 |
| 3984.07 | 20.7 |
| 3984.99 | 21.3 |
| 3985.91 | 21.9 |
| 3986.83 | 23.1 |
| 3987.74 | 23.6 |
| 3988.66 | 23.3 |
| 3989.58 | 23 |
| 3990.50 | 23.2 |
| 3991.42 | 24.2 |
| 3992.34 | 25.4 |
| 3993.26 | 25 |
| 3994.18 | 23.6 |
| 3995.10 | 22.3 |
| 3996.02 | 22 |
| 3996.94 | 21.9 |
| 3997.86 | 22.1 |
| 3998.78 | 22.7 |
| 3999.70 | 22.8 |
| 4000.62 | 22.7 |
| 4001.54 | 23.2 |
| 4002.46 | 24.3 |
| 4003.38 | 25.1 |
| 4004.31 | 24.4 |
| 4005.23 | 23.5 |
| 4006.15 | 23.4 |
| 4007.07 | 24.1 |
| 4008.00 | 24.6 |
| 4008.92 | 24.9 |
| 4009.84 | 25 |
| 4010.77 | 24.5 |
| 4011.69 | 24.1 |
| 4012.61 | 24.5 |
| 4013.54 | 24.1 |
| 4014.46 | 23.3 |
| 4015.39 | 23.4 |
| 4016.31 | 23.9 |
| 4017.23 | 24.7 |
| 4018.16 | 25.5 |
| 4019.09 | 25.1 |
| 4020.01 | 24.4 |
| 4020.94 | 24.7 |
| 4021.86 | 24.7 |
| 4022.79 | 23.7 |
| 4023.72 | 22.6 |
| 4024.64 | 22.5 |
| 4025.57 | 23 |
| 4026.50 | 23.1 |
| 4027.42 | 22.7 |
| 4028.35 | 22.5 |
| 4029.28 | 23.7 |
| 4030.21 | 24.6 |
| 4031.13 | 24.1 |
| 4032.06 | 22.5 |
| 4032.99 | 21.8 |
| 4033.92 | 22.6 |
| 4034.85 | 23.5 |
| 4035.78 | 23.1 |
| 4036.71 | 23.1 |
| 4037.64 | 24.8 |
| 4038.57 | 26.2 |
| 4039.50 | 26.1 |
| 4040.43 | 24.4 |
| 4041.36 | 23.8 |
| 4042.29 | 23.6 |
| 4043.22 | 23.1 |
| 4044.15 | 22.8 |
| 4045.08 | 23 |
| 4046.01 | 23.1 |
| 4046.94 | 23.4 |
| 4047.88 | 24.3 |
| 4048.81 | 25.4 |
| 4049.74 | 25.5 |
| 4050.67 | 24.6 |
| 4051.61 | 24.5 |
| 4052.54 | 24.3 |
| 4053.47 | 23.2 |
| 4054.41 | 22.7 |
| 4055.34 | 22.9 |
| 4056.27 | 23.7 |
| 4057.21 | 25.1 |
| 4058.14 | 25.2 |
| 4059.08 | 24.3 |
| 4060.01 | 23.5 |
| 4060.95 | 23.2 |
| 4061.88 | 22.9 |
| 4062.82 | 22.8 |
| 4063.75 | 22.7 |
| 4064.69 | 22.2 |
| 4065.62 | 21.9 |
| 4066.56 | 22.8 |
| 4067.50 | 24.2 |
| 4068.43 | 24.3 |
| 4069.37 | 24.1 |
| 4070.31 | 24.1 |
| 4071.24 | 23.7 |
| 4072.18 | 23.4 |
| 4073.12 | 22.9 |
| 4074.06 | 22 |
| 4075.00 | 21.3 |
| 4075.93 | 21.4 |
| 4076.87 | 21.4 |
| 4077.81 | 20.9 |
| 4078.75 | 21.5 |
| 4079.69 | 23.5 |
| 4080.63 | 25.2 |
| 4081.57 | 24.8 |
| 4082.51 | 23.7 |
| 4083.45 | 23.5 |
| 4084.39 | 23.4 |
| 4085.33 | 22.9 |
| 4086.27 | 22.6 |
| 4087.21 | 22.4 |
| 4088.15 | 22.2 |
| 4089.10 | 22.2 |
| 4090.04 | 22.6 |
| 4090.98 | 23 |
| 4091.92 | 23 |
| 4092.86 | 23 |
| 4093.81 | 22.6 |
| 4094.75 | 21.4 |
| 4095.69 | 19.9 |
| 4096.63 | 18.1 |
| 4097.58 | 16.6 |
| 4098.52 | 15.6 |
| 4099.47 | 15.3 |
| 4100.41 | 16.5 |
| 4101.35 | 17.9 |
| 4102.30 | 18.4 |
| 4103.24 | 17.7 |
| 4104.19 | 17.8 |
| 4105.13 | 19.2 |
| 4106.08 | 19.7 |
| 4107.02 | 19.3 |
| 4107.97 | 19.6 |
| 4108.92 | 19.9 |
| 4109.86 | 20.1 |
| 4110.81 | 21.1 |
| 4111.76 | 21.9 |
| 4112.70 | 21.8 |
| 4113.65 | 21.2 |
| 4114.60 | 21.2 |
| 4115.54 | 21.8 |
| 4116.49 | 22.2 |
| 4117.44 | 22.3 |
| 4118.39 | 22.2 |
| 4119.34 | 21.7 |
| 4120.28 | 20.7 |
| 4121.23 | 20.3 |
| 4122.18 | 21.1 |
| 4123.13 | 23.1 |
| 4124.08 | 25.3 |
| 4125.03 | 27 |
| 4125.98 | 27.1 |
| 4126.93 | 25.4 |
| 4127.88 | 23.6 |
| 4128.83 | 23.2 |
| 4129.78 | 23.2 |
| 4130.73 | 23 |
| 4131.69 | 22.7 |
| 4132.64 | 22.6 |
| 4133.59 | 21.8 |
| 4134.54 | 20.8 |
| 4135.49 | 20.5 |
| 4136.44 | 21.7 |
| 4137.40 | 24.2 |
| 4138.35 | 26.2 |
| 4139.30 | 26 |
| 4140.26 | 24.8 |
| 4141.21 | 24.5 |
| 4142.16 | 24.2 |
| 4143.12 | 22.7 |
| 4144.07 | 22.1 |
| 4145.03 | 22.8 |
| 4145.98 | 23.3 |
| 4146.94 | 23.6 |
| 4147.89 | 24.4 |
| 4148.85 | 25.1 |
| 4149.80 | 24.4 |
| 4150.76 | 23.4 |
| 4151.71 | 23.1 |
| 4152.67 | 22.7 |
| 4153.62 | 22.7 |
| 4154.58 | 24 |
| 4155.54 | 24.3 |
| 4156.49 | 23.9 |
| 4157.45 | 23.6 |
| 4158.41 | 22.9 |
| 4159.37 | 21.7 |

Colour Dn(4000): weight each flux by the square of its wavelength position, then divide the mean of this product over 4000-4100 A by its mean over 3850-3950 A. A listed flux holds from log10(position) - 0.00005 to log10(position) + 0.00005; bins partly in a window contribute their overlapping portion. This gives 1.33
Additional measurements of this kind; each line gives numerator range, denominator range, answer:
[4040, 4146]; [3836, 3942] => 1.35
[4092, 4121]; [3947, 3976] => 1.28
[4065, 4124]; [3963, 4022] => 1.09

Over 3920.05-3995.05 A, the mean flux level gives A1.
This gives 18.3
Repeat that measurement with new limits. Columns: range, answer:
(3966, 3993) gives 18.1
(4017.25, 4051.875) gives 23.8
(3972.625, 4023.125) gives 22.4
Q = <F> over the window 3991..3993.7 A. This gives 24.9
